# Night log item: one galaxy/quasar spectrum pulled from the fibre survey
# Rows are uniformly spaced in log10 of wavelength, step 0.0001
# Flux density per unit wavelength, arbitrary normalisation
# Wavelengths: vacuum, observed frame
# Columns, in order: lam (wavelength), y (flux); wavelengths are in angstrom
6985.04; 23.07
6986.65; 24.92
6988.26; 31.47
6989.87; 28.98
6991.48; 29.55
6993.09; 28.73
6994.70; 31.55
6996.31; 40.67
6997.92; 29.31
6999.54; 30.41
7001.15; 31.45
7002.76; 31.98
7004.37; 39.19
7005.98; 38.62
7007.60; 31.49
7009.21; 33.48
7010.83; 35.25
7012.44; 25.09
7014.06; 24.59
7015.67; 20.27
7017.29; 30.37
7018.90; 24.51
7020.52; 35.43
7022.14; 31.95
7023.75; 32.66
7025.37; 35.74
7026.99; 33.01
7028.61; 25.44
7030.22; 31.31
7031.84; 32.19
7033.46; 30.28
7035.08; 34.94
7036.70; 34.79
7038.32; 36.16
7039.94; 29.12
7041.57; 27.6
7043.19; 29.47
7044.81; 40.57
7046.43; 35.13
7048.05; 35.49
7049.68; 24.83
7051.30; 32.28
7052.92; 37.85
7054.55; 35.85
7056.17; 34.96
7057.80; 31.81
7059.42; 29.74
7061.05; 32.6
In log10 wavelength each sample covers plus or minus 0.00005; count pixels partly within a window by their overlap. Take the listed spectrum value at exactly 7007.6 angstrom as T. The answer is 31.49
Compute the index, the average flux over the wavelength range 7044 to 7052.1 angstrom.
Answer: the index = 33.7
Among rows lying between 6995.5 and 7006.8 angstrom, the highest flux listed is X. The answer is 40.67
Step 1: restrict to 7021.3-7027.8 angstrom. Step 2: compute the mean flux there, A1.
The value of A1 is 33.3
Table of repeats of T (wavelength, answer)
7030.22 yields 31.31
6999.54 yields 30.41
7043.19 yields 29.47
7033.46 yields 30.28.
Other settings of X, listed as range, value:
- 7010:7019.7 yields 35.25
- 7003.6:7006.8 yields 39.19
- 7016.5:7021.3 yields 35.43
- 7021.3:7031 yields 35.74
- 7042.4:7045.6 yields 40.57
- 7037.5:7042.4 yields 36.16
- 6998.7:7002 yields 31.45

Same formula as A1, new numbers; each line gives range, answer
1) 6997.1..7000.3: 29.8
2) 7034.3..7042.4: 32.5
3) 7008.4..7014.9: 29.6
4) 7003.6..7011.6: 35.6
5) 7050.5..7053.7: 35.1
